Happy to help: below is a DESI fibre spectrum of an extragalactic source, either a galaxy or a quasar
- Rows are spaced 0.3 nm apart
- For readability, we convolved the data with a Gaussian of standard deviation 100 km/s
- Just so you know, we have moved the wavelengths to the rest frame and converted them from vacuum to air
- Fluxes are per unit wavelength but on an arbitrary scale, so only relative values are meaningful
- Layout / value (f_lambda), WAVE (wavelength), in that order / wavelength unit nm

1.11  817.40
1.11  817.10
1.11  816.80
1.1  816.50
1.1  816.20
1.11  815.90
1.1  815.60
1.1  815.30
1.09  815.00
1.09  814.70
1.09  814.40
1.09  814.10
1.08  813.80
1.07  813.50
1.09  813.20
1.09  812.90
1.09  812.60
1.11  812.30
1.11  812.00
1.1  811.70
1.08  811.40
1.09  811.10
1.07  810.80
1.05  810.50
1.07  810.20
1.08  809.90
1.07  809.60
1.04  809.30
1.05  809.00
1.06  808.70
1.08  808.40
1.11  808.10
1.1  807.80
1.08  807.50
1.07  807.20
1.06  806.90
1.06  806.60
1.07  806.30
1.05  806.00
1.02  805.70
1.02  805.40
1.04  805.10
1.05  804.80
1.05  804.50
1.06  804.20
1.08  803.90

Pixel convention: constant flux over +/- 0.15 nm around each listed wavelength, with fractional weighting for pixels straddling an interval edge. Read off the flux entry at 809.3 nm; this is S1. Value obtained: 1.04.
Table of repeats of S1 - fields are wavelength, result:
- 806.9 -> 1.06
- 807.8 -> 1.1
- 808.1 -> 1.11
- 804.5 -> 1.05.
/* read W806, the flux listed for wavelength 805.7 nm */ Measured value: 1.02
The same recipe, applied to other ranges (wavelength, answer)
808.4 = 1.08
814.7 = 1.09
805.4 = 1.02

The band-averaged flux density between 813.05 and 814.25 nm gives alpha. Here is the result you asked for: 1.08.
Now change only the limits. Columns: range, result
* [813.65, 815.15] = 1.09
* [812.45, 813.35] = 1.09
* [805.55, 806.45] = 1.05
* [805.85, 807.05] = 1.06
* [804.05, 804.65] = 1.06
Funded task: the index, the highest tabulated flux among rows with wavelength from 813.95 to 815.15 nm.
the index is 1.09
